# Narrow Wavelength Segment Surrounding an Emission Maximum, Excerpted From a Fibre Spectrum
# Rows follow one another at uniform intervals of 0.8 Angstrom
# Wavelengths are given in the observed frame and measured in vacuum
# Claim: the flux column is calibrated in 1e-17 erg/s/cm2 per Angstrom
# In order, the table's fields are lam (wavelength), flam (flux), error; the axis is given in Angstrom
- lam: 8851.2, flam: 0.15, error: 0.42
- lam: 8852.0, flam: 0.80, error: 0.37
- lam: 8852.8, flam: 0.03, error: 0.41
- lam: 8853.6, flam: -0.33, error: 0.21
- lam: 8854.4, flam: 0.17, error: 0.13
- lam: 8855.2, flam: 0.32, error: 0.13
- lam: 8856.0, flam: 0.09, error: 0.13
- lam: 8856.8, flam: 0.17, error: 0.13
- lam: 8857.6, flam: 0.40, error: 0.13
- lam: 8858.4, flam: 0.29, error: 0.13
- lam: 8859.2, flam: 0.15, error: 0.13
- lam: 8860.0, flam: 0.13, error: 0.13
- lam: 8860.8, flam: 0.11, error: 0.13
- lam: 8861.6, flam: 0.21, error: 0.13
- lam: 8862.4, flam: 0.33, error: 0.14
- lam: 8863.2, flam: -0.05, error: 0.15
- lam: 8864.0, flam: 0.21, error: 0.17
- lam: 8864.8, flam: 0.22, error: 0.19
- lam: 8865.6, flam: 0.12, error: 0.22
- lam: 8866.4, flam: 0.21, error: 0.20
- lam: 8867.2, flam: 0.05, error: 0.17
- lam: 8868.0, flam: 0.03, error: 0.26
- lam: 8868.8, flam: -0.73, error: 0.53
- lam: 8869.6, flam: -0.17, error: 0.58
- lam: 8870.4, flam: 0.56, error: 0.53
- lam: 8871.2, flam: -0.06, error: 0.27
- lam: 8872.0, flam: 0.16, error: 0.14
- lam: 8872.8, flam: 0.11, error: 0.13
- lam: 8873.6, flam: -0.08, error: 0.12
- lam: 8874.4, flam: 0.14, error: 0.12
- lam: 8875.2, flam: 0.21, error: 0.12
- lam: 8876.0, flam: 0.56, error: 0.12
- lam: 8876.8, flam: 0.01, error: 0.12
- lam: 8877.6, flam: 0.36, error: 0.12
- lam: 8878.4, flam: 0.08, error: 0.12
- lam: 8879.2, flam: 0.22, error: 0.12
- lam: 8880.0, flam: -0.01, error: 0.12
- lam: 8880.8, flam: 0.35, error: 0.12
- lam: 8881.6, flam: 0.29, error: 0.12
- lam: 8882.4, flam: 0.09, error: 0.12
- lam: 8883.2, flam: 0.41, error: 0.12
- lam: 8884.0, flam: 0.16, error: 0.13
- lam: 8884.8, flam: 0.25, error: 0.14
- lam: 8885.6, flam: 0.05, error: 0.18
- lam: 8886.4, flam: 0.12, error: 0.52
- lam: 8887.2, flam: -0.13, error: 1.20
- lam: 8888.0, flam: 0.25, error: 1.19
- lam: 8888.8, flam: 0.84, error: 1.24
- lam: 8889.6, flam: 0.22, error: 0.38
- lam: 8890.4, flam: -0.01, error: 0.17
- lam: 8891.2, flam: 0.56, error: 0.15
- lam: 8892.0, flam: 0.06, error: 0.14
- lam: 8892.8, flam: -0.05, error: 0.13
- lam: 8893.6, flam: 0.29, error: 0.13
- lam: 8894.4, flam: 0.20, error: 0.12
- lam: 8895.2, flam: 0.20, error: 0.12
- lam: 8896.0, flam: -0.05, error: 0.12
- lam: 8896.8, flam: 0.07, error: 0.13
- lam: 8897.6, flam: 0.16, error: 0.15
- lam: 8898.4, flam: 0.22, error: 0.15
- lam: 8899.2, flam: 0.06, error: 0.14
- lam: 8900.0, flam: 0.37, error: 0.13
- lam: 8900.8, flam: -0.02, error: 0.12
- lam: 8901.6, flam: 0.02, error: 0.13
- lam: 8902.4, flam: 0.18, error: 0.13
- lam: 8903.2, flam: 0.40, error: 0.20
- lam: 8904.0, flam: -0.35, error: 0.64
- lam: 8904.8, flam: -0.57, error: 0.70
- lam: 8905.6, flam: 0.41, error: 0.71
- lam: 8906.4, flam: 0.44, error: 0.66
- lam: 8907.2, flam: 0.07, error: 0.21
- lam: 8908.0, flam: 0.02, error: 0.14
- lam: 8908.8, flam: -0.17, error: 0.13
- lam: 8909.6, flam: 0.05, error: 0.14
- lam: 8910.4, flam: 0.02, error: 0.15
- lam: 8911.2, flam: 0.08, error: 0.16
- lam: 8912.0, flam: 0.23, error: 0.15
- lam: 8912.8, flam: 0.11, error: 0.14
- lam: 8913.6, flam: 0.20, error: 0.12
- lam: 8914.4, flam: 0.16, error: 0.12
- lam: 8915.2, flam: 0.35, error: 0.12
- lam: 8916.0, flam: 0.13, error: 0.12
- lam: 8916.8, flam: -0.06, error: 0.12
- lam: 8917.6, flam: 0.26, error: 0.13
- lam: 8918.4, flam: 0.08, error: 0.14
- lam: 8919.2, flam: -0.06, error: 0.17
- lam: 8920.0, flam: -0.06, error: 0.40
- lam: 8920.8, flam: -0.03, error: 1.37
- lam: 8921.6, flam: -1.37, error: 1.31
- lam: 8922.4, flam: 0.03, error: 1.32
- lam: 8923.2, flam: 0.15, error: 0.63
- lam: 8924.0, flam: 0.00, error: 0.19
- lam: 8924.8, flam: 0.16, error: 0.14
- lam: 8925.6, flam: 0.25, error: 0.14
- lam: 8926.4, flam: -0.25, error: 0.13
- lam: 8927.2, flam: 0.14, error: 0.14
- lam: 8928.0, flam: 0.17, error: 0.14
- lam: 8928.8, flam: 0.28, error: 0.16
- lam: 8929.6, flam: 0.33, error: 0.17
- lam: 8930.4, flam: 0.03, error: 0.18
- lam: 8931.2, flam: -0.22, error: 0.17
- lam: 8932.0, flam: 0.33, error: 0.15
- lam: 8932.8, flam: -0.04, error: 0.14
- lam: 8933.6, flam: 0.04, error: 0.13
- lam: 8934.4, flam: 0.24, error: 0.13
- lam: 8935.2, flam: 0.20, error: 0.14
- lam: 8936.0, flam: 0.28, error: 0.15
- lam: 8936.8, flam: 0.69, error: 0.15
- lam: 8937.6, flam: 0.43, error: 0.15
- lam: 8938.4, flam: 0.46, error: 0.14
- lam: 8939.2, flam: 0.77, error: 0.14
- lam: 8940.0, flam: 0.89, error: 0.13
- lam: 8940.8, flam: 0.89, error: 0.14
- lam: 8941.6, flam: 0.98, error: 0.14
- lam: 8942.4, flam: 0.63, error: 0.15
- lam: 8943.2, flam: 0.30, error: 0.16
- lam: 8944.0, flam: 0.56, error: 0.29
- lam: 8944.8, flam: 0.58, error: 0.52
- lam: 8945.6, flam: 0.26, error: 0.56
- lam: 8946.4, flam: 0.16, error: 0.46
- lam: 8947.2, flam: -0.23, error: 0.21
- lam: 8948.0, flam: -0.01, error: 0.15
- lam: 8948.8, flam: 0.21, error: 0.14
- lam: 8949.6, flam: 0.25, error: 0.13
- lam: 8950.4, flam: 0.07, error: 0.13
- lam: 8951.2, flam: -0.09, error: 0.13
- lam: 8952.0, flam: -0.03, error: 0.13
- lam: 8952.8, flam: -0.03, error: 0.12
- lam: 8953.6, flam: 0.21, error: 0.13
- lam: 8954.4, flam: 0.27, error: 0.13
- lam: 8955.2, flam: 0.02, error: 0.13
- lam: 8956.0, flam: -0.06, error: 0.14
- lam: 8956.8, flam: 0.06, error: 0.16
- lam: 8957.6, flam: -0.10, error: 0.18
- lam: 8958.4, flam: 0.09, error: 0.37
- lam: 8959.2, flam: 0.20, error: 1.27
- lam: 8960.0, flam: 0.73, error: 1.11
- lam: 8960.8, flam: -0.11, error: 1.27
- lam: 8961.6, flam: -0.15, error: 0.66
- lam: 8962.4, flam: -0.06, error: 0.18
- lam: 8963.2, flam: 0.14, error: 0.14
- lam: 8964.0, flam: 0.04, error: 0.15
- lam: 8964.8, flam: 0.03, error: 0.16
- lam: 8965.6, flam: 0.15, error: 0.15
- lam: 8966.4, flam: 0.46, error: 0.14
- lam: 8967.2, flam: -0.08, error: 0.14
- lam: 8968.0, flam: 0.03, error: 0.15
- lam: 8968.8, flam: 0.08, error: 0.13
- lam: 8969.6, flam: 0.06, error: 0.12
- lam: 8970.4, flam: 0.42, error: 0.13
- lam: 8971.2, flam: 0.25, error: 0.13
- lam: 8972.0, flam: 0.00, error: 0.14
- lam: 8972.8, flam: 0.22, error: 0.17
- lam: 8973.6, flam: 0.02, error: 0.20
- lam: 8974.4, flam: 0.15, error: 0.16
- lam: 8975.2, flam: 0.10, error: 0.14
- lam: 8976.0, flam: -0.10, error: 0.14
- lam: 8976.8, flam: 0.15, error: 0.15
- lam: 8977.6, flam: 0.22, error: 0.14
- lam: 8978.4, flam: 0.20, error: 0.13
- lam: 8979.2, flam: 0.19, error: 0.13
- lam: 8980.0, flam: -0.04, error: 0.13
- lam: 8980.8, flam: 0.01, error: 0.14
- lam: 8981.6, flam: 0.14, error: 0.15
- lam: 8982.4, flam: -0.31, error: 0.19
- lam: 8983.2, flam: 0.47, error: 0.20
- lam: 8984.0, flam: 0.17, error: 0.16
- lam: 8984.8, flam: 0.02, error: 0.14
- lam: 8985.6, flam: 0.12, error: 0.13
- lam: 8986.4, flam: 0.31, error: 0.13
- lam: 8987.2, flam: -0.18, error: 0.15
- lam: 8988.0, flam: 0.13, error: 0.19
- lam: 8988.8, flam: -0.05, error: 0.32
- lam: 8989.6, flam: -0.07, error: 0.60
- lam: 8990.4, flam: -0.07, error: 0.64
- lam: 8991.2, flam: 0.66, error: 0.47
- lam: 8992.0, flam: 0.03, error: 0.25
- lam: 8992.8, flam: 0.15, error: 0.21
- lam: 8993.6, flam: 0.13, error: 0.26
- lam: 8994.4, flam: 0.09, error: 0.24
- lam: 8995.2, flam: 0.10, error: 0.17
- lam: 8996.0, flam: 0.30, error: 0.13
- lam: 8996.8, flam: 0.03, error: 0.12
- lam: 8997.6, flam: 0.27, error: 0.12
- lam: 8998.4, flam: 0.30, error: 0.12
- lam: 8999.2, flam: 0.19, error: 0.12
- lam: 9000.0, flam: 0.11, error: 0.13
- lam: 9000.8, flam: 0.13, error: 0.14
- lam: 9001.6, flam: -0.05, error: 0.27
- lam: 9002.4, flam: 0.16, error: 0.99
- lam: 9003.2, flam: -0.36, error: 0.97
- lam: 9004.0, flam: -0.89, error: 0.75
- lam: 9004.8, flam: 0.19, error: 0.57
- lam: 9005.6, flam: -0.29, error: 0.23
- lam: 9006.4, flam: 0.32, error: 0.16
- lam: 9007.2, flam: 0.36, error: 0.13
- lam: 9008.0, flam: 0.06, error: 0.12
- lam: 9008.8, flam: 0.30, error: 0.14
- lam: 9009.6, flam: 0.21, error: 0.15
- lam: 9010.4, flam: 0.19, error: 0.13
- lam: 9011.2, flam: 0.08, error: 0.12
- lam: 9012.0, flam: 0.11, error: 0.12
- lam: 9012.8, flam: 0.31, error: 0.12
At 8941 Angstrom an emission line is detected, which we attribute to H-gamma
